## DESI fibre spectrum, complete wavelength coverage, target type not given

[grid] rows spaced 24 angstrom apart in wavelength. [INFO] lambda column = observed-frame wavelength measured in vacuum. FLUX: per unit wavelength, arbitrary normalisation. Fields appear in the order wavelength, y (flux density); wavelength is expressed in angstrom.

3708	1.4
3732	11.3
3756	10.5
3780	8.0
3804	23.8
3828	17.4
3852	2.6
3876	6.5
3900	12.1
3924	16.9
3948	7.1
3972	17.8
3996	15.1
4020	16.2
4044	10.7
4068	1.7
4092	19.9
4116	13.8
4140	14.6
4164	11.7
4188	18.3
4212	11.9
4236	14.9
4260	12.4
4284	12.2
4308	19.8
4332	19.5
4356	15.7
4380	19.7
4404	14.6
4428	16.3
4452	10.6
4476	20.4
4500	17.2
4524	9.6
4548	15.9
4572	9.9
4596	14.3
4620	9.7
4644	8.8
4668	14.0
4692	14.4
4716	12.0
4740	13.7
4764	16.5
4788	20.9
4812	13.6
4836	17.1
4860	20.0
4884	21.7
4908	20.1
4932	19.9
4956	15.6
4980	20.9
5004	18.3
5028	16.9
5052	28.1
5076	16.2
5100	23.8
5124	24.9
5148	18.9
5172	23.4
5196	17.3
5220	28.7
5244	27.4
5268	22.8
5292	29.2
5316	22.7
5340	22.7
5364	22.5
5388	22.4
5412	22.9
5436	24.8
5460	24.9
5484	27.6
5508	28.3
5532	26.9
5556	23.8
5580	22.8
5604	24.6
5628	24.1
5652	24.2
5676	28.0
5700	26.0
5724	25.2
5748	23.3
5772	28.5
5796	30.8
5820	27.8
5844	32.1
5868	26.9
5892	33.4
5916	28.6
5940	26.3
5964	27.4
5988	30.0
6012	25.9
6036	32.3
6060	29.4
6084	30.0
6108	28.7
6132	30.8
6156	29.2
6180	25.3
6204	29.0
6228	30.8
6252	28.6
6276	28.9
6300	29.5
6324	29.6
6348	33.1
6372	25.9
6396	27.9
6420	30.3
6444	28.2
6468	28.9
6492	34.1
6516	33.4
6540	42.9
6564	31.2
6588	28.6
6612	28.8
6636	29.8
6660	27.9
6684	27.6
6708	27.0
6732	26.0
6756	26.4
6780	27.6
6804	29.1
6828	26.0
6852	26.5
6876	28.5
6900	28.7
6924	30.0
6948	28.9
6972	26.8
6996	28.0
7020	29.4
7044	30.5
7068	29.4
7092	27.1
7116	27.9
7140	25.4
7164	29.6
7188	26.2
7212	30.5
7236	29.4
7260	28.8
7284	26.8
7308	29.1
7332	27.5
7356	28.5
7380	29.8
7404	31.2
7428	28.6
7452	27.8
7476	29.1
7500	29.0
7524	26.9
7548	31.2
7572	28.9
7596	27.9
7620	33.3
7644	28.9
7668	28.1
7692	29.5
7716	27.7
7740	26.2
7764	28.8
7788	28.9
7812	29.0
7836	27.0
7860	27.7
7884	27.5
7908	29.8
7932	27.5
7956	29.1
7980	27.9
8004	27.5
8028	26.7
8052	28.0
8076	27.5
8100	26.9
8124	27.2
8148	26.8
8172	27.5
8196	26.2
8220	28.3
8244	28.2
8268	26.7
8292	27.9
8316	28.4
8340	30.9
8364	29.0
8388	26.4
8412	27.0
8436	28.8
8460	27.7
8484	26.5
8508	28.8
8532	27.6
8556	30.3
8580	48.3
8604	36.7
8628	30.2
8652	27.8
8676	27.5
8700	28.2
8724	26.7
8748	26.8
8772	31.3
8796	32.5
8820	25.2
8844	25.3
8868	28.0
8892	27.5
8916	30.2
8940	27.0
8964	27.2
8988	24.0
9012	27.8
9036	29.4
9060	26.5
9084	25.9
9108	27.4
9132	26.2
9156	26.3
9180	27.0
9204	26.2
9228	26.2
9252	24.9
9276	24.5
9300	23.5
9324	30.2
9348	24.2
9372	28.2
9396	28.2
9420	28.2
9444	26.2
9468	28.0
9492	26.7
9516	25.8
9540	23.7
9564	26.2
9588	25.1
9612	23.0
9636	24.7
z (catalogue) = 0.308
